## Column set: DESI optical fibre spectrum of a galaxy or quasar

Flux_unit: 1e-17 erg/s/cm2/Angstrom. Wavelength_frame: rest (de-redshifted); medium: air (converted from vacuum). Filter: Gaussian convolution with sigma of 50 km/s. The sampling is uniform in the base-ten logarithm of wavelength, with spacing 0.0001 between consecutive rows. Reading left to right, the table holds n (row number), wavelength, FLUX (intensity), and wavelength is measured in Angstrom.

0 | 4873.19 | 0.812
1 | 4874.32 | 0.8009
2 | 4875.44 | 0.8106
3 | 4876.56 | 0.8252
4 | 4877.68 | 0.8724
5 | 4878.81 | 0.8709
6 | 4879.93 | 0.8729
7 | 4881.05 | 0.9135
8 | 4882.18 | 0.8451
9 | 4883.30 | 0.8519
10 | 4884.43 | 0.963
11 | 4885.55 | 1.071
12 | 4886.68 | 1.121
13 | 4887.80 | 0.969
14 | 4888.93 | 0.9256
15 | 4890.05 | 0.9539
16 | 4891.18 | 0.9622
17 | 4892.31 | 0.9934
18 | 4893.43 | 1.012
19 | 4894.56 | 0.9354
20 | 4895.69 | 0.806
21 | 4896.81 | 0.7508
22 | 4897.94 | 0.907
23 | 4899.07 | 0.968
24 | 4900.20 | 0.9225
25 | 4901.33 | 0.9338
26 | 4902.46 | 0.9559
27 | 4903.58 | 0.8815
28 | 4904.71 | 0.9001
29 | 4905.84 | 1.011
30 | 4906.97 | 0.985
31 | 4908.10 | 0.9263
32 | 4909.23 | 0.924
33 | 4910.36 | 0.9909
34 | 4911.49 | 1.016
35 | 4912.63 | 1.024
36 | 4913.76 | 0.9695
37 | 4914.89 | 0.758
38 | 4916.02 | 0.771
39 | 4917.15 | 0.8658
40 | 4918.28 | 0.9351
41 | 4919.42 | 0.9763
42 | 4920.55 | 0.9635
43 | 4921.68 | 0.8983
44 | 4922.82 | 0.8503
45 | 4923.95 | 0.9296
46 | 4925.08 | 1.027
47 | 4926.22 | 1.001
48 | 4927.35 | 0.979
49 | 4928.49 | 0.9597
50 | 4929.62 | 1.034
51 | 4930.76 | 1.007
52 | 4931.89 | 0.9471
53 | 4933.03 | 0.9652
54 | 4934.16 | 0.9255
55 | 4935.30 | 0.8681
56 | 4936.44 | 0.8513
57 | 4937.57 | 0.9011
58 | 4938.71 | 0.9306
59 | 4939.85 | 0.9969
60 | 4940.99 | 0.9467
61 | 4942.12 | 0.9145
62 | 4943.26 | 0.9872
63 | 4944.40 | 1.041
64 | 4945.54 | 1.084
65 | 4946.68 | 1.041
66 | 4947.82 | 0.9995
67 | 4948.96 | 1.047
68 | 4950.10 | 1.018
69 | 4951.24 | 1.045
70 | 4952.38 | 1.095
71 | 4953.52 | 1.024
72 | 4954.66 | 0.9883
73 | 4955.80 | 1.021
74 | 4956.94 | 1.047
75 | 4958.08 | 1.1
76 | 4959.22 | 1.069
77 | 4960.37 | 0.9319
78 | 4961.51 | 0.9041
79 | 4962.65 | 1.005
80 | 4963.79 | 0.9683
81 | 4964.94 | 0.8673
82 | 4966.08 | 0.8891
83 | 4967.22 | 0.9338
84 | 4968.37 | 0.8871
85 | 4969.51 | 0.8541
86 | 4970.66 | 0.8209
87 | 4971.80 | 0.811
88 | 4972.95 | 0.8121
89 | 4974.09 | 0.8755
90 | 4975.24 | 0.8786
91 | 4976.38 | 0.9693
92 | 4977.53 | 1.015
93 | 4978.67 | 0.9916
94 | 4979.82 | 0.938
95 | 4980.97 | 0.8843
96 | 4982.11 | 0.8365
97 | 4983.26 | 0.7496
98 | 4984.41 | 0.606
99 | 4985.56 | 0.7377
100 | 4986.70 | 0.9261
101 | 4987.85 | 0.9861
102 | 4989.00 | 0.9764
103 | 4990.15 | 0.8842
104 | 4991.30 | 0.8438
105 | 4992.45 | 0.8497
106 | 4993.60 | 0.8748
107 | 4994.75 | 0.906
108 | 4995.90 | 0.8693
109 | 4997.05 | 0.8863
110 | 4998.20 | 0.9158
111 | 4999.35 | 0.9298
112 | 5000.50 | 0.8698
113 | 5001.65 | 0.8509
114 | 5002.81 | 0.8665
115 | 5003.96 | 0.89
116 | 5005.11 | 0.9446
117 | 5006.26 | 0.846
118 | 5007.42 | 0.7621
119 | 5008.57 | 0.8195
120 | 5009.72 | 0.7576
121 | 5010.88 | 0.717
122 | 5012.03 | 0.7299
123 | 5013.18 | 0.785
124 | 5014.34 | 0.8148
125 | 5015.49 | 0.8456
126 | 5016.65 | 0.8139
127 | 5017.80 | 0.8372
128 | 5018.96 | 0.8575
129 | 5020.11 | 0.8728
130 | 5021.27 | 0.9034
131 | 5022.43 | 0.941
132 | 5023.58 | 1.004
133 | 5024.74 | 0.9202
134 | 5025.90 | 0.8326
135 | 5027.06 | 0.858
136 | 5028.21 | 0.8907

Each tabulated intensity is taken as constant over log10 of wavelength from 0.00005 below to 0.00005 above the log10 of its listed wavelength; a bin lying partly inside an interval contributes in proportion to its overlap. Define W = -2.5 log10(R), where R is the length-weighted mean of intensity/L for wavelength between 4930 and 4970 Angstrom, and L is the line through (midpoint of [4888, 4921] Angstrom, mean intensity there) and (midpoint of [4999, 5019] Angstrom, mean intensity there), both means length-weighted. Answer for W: -0.11 mag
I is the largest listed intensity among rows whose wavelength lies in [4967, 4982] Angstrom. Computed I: 1.015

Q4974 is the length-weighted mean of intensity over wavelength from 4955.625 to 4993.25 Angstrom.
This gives 0.904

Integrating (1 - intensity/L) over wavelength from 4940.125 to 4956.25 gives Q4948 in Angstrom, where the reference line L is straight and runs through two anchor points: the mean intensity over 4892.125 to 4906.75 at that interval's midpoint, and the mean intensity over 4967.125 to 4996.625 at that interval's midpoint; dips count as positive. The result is -2.3 Angstrom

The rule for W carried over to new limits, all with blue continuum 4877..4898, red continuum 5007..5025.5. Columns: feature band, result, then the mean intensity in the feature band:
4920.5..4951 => -0.09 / 0.968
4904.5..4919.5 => -0.03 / 0.931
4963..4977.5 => -0.02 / 0.887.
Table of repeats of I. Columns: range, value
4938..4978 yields 1.1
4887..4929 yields 1.027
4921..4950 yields 1.084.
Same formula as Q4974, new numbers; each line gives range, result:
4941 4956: 1.02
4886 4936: 0.941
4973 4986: 0.861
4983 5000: 0.865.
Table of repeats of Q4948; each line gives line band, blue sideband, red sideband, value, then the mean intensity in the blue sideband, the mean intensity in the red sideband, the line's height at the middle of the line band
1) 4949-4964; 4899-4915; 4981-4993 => -2.3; 0.949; 0.842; 0.883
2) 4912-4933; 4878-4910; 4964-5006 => -0.5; 0.933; 0.879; 0.916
